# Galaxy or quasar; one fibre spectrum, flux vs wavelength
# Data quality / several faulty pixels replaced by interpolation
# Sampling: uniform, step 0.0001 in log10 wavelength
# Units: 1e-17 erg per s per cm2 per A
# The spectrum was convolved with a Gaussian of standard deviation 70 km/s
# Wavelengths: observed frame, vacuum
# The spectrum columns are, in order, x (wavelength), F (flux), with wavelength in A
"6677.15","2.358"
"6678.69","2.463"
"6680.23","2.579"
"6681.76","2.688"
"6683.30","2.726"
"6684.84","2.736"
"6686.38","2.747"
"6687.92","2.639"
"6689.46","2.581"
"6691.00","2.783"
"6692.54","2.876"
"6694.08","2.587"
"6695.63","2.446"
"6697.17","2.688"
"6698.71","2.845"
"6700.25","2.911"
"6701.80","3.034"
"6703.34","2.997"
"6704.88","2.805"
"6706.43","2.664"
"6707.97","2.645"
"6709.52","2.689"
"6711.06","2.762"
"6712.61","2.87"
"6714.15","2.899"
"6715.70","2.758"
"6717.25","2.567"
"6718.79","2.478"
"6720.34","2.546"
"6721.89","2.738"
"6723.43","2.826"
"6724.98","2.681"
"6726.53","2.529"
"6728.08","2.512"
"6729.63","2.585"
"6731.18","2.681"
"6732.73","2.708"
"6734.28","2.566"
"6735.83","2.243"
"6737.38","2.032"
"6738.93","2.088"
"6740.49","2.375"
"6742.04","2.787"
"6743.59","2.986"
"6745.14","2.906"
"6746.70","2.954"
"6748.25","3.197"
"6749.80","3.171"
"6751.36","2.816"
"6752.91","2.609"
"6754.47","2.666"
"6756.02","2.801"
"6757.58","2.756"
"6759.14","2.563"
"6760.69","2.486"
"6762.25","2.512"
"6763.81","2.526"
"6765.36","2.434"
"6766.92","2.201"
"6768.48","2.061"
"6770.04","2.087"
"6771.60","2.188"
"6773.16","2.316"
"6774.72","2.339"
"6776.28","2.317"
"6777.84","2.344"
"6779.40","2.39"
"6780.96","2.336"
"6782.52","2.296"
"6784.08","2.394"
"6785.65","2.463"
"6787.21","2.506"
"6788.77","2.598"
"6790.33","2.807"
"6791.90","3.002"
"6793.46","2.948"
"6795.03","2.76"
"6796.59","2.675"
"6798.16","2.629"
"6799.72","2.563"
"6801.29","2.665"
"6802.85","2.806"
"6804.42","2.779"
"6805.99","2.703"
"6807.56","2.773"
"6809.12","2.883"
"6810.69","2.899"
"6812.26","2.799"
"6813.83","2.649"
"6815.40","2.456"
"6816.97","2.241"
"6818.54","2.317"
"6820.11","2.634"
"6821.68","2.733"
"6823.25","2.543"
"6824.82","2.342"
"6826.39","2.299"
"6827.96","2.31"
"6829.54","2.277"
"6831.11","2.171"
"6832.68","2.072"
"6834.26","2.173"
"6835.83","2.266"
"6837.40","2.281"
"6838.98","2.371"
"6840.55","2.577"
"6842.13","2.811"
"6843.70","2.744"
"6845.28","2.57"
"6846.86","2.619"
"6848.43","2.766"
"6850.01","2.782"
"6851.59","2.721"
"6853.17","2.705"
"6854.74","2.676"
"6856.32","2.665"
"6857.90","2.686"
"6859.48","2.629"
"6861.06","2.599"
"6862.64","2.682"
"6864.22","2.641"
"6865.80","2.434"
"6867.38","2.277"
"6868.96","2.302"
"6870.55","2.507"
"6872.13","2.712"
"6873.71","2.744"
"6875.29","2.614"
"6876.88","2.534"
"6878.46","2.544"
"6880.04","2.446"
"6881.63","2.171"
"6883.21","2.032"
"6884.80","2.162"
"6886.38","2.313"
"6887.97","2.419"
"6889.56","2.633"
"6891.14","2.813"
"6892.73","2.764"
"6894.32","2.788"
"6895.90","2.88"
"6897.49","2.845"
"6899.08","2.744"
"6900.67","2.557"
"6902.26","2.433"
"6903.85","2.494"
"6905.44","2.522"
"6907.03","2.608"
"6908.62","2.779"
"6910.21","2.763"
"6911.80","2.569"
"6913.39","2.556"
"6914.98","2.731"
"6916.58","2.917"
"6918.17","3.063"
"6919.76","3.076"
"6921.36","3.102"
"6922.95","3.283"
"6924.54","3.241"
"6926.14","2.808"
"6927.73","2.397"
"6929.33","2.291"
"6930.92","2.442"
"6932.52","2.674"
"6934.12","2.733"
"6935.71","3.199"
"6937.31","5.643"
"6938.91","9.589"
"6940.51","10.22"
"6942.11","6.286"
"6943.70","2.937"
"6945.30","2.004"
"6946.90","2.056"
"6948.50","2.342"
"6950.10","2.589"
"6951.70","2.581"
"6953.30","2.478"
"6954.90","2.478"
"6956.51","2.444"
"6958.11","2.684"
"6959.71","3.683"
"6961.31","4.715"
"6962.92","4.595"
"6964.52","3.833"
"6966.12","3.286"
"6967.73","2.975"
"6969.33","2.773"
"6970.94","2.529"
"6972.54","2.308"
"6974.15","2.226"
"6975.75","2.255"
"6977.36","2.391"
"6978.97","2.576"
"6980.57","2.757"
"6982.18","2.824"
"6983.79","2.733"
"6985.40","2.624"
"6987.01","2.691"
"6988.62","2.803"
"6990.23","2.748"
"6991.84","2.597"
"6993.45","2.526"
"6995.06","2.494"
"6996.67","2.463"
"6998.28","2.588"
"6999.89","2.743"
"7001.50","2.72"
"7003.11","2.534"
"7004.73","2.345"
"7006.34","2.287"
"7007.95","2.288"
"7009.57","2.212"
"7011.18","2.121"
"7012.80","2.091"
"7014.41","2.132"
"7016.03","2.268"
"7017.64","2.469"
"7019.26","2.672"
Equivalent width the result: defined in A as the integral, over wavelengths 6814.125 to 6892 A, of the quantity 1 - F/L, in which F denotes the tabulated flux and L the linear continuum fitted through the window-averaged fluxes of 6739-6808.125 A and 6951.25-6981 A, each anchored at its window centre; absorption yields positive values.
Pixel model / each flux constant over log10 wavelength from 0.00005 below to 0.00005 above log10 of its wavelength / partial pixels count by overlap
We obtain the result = 6.9 A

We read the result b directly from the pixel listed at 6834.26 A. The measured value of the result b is 2.173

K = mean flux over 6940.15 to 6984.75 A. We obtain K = 3.13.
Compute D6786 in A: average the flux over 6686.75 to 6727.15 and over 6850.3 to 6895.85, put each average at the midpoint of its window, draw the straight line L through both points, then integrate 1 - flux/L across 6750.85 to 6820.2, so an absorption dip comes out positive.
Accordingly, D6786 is 2.3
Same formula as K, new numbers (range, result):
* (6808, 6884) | 2.52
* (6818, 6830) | 2.44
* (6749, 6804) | 2.55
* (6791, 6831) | 2.62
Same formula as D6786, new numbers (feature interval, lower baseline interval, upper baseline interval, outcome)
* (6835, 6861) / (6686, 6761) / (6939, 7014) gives 2.02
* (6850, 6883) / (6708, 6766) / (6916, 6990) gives 5.00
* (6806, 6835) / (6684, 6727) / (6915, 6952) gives 6.34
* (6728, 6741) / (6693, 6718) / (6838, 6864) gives 1.54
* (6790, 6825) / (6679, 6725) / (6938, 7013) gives 2.16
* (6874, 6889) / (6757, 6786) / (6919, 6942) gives 5.03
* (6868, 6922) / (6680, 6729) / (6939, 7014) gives 5.24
